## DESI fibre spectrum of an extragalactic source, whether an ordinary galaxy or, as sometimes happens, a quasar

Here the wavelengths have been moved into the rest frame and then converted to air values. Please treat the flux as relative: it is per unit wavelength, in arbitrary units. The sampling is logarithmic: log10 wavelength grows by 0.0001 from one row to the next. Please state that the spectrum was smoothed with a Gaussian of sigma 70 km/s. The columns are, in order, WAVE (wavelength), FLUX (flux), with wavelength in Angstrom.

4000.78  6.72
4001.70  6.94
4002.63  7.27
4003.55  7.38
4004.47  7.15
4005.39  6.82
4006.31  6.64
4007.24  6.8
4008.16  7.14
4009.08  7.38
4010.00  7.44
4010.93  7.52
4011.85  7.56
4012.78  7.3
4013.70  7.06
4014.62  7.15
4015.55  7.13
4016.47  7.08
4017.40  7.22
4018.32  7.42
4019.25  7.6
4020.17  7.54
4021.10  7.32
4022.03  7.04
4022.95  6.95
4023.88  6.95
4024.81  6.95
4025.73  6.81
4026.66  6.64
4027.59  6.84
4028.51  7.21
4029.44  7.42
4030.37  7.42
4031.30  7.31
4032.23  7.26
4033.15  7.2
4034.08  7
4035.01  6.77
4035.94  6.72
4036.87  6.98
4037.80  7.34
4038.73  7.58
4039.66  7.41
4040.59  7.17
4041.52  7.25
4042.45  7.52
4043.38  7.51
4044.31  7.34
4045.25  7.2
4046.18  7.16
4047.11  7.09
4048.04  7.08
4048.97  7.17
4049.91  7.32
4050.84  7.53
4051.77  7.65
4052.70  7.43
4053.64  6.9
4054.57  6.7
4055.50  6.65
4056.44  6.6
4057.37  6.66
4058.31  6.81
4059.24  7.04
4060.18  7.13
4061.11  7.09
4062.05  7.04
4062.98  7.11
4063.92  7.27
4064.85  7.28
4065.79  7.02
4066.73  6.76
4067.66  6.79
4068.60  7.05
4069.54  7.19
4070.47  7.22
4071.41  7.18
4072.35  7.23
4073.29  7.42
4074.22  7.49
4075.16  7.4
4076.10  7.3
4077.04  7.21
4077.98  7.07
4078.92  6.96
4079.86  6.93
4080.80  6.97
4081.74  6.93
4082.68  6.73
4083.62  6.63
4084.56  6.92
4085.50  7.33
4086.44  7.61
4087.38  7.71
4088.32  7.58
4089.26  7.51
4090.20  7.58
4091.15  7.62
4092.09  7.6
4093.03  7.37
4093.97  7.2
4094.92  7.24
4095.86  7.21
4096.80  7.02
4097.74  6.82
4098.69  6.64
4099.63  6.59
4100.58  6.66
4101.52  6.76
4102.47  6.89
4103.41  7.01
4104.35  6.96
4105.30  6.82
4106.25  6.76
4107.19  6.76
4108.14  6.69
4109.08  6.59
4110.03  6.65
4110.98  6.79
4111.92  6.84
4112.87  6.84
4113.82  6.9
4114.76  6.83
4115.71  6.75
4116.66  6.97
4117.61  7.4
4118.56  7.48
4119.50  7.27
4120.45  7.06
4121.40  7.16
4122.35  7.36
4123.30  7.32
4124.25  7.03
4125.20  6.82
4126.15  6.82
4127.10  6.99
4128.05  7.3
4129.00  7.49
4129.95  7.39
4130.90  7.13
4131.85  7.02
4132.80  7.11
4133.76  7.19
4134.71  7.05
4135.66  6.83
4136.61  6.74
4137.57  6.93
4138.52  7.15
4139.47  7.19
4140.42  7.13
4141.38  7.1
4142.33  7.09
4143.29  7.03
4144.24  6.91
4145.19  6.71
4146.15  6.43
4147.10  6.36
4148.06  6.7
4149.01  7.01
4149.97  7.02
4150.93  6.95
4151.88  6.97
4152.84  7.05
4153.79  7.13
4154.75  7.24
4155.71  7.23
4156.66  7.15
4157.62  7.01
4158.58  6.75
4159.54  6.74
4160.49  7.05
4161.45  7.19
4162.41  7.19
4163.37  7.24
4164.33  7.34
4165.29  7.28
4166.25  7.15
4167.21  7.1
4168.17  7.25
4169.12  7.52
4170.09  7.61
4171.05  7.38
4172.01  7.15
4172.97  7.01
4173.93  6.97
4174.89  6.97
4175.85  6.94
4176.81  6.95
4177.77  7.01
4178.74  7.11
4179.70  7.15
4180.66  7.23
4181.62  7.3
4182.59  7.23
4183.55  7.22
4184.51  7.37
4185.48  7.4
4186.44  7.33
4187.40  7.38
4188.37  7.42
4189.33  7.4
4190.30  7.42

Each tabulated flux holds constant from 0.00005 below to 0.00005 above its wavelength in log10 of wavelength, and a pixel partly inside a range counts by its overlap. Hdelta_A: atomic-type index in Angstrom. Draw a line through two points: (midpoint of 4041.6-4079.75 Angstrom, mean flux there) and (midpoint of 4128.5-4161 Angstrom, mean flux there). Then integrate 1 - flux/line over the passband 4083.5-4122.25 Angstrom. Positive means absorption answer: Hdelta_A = 0.1 Angstrom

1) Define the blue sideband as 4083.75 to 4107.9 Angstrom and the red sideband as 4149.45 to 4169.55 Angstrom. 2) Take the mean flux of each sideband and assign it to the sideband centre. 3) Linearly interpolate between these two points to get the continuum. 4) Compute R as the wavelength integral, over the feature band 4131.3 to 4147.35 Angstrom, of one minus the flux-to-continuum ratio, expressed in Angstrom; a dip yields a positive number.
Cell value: 0.4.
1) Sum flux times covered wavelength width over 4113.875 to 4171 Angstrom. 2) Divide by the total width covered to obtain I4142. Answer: 7.08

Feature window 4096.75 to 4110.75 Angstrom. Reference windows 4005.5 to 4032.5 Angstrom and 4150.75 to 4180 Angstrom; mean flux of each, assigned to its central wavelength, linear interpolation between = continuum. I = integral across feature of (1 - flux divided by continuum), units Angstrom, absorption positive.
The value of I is 0.74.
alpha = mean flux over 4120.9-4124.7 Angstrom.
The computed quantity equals 7.21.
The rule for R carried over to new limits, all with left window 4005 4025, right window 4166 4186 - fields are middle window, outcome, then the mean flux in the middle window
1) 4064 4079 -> 0.0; 7.17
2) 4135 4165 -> 0.9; 6.99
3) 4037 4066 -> 0.1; 7.16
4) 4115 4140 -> 0.3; 7.11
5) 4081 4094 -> -0.2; 7.31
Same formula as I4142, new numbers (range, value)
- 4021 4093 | 7.15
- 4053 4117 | 7.03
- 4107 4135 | 7.04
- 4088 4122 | 7.02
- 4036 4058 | 7.17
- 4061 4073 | 7.1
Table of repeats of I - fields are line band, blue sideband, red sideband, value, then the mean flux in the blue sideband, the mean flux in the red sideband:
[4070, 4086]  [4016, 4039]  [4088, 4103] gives 0.1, 7.14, 7.14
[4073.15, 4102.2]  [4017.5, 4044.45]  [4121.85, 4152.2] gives -0.3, 7.19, 7.01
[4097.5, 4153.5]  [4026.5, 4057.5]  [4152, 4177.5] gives 1.5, 7.16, 7.14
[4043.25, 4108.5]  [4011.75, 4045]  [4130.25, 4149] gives -0.1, 7.19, 6.94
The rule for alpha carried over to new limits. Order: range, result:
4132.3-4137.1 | 6.97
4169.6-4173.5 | 7.27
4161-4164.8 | 7.23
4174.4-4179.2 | 6.99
